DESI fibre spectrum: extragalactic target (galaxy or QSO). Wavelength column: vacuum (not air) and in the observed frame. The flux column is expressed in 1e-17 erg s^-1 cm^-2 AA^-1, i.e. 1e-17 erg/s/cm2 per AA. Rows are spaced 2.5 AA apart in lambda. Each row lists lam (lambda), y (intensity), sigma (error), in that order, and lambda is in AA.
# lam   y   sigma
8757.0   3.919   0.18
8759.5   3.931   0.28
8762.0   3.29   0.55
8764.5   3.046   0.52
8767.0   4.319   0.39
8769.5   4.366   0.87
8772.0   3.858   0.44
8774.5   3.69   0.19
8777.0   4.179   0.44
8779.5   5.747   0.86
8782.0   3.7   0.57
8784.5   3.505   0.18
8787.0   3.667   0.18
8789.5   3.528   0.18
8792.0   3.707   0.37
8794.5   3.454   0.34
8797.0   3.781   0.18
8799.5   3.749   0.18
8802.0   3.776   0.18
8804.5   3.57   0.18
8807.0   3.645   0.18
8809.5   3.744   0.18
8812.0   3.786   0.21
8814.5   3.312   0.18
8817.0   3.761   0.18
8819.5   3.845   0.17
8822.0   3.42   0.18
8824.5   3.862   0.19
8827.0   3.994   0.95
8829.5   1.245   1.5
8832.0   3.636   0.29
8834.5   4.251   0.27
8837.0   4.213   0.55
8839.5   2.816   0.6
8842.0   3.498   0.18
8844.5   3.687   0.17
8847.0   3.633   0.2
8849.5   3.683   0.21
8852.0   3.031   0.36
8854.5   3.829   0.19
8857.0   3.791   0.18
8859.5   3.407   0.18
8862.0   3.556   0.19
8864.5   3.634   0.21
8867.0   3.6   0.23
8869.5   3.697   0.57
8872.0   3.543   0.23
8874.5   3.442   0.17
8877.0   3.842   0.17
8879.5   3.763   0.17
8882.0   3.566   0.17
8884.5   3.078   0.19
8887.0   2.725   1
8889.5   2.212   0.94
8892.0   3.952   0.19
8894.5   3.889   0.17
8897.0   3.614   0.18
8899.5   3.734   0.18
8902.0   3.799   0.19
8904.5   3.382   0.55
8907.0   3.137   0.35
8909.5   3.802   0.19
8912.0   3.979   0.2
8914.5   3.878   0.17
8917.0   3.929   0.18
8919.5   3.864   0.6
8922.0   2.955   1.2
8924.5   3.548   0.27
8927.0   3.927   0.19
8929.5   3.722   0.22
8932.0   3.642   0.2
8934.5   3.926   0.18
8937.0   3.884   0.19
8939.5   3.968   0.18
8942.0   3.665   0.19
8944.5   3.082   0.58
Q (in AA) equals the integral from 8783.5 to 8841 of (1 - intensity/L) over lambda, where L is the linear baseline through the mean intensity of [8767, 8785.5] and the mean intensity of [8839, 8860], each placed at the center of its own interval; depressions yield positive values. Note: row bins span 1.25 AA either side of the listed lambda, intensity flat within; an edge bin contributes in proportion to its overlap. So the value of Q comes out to 4.0 AA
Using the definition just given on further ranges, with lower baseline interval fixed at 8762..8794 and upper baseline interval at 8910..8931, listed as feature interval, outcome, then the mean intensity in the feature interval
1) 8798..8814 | 0.7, 3.69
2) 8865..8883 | 0.7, 3.64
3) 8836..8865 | 2.0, 3.56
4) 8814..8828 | 0.5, 3.71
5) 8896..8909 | 0.7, 3.55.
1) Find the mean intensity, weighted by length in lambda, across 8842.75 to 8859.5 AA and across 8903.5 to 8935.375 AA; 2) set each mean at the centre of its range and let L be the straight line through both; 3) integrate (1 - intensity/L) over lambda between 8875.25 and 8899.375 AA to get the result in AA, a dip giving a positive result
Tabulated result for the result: 1.4 AA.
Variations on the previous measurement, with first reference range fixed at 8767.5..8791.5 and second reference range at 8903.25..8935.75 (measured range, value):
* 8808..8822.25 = 0.99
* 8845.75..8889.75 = 3.79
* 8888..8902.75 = 0.86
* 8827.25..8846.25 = 2.45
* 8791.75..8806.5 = 1.14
